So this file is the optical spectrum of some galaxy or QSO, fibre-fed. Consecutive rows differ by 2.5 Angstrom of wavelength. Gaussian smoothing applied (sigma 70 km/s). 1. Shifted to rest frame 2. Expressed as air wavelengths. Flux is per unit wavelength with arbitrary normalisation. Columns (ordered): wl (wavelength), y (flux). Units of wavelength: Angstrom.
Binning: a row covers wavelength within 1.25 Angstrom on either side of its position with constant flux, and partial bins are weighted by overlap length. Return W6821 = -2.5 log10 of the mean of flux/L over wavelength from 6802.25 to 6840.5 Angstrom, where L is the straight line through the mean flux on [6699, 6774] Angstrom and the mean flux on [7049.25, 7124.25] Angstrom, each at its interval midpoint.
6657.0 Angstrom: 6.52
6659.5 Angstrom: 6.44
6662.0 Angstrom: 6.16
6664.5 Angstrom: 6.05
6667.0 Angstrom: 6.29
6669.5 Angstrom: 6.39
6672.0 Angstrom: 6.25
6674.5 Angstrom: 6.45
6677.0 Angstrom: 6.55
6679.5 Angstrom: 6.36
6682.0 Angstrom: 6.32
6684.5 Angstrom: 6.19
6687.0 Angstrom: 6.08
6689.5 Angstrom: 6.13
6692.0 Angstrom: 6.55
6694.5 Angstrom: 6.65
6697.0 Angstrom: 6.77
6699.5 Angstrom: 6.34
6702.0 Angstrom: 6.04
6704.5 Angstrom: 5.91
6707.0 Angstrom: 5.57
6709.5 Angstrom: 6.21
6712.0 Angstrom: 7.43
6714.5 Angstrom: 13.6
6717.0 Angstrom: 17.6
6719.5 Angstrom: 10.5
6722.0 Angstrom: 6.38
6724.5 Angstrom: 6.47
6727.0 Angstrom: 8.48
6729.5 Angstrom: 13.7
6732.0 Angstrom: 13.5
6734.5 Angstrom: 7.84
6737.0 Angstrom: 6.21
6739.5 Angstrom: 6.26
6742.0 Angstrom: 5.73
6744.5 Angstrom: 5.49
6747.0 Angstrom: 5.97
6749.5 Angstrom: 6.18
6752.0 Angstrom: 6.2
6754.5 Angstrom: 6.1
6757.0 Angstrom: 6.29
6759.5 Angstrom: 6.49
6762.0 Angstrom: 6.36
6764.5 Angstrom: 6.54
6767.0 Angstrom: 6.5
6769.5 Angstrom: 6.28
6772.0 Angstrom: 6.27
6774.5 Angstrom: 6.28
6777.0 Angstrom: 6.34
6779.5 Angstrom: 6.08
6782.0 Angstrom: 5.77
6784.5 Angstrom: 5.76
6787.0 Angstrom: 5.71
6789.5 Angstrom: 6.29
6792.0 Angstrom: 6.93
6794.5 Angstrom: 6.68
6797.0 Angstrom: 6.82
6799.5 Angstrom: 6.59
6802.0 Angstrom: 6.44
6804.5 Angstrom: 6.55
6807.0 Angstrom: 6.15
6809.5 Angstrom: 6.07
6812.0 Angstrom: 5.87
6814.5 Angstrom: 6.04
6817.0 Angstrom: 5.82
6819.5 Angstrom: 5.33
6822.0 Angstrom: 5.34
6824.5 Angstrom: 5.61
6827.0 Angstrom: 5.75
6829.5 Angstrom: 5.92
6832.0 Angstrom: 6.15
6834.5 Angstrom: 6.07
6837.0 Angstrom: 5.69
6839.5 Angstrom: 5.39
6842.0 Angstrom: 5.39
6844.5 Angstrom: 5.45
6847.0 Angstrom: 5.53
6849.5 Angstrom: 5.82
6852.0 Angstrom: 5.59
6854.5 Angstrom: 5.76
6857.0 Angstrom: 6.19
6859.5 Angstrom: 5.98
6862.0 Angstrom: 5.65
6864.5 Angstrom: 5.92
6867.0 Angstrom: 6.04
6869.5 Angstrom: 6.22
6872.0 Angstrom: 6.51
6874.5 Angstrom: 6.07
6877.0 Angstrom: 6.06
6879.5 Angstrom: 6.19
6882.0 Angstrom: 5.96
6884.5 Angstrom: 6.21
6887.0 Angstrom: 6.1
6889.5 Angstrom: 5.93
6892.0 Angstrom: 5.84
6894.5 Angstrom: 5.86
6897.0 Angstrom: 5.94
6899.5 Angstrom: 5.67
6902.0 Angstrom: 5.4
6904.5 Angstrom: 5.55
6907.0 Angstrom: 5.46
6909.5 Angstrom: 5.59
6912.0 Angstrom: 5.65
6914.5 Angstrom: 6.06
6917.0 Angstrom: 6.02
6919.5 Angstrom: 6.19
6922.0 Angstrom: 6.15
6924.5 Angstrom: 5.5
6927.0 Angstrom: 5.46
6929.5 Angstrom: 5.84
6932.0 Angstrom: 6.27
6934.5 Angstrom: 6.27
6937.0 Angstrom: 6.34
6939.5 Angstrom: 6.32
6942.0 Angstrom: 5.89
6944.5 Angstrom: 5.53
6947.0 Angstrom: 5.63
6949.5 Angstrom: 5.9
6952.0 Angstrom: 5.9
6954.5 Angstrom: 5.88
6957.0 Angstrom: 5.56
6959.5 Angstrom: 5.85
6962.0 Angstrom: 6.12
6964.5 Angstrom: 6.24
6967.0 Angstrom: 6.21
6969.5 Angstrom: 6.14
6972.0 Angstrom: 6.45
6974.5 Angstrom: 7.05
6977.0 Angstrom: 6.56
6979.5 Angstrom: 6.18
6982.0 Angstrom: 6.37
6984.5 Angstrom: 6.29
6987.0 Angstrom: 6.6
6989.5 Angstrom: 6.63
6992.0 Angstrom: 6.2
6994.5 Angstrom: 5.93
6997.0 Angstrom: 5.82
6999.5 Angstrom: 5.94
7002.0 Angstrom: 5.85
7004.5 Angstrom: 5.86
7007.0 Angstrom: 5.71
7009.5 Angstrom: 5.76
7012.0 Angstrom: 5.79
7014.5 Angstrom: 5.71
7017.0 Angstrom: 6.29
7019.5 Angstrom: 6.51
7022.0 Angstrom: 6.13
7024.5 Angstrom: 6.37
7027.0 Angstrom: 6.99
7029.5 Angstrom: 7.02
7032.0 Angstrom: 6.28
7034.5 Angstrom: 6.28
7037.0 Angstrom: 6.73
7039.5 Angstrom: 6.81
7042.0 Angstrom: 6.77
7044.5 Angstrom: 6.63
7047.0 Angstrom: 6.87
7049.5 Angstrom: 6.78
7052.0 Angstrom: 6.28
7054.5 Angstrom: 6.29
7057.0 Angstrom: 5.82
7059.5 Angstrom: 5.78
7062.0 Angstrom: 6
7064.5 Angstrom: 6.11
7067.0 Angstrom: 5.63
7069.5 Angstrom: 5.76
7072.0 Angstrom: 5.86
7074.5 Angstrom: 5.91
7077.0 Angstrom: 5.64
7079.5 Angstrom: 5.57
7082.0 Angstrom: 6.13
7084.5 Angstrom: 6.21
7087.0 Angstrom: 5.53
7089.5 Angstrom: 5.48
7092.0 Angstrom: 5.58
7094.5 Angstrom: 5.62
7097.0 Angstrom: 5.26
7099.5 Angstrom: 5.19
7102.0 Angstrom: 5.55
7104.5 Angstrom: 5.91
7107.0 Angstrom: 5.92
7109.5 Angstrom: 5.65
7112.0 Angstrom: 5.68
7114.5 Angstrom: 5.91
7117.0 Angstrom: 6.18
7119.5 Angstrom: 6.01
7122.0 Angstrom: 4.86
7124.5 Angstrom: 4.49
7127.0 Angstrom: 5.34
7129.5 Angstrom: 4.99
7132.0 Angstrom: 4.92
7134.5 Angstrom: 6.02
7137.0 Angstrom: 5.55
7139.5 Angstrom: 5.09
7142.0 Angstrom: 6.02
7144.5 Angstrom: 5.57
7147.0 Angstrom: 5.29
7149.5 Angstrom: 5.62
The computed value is 0.22 mag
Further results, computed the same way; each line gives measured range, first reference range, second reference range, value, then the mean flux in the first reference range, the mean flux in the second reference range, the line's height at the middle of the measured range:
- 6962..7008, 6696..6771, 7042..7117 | 0.026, 7.63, 5.9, 6.37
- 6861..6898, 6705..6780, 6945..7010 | 0.119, 7.63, 6.1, 6.74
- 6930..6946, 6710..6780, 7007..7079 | 0.115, 7.75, 6.23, 6.76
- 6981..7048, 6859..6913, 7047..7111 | -0.079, 5.9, 5.84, 5.86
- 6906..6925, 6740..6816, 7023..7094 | 0.064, 6.22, 6.18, 6.2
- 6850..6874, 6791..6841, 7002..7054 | 0.025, 6.05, 6.36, 6.12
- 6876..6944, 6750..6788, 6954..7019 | 0.043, 6.2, 6.12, 6.15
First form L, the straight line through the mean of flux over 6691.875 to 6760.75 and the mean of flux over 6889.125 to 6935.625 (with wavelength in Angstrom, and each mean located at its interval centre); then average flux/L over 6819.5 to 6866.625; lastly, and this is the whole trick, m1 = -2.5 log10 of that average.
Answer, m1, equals 0.14 mag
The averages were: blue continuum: 7.75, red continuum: 5.82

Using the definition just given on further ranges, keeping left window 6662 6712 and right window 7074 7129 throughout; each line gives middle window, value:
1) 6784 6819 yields -0.03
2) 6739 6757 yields 0.03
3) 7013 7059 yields -0.13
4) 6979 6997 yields -0.09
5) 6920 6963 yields -0.01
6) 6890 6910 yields 0.05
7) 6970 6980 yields -0.13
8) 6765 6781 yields -0.02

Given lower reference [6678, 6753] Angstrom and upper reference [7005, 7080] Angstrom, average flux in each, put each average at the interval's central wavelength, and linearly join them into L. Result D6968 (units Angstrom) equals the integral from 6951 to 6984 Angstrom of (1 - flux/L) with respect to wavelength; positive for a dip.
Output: 1.7 Angstrom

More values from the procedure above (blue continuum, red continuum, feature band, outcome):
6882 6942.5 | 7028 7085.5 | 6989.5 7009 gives 0.49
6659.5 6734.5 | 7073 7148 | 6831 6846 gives 2.74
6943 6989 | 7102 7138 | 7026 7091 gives -4.65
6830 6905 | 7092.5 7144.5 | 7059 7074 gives -0.74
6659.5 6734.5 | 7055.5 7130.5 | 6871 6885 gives 1.23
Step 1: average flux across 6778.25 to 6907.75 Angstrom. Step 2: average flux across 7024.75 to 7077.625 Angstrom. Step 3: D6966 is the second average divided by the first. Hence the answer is 1.1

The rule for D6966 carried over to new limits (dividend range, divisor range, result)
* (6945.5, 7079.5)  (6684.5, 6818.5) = 0.88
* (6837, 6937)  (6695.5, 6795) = 0.81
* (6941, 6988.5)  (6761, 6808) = 0.97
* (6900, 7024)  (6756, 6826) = 0.97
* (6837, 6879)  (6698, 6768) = 0.76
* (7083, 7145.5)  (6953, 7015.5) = 0.91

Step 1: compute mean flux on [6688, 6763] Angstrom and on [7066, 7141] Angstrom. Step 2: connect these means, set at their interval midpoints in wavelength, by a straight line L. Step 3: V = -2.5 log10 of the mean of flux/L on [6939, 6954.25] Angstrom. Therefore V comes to 0.10 mag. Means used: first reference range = 7.63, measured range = 5.84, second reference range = 5.58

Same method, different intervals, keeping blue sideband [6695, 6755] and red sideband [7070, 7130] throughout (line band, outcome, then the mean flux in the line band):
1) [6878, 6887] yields 0.14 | 6.12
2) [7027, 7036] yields -0.10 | 6.6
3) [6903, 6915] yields 0.20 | 5.63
